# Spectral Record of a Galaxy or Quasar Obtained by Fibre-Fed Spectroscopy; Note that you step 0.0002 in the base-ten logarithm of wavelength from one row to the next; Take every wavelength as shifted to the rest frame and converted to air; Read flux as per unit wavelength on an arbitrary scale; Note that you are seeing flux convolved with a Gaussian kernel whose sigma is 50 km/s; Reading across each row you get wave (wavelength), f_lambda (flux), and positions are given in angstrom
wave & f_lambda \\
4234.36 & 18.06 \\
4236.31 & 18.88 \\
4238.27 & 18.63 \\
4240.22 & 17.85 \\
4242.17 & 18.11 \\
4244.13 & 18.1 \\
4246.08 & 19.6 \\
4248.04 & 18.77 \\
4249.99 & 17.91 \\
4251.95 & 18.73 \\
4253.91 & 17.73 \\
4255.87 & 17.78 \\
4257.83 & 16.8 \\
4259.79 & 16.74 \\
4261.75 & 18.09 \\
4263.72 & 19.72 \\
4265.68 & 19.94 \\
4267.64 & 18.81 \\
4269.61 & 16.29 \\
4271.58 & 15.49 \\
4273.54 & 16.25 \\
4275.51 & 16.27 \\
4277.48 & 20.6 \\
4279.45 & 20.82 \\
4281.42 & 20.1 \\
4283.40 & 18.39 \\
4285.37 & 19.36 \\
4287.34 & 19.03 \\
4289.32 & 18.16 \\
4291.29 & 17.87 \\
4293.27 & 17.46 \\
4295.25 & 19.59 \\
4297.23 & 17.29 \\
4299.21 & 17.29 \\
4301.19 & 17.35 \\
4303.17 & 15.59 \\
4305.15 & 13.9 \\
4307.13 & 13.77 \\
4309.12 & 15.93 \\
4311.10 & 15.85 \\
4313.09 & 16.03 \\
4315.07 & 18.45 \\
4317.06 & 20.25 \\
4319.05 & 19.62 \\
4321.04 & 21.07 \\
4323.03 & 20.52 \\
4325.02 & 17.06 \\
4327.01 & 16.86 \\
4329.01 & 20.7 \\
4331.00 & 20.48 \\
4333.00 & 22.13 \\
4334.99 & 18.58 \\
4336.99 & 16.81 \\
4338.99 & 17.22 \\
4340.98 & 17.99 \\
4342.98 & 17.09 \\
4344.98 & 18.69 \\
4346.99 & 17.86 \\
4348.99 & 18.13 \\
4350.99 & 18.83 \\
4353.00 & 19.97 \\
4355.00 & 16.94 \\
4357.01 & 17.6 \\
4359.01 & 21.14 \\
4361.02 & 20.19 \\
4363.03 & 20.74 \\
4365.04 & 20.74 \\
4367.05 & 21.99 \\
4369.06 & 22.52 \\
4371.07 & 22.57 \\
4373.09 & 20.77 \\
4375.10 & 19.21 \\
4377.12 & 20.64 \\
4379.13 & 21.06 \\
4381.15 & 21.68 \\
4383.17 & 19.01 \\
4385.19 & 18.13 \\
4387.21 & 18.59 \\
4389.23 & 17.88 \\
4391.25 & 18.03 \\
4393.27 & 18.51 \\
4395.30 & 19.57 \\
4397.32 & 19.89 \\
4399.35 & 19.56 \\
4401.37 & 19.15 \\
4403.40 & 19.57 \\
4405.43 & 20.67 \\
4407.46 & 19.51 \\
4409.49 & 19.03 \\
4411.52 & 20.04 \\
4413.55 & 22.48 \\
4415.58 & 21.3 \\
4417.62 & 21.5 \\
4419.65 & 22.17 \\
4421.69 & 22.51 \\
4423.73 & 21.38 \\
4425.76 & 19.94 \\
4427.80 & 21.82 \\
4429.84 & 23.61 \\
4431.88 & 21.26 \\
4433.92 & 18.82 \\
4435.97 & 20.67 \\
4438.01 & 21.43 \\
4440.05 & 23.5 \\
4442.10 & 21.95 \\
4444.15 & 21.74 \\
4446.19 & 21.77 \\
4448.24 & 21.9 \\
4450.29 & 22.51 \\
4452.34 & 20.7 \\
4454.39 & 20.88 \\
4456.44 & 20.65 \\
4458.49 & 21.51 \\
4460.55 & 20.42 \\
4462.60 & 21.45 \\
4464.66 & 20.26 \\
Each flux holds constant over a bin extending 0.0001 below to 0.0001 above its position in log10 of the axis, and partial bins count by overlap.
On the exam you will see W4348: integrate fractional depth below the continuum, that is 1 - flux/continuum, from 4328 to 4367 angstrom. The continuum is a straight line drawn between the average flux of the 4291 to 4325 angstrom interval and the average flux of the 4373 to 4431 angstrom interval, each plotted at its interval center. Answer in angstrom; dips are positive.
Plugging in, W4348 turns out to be -1.0 angstrom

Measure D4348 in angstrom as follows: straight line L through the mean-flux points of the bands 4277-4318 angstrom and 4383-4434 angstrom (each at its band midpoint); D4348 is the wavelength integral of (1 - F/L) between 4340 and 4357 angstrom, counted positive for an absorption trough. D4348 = 0.6 angstrom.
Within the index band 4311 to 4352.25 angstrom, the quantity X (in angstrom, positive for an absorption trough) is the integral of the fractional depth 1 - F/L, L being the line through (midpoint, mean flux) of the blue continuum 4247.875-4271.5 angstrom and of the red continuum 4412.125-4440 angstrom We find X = 1.8 angstrom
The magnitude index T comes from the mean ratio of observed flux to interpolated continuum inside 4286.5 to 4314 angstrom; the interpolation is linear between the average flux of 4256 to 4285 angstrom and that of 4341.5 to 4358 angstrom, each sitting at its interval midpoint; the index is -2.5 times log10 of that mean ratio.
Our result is 0.09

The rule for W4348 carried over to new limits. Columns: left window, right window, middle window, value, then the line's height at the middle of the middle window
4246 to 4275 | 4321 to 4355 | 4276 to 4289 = -1.0 angstrom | 18.1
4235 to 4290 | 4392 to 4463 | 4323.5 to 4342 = 0.7 angstrom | 19.4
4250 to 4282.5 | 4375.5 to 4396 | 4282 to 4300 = 0.0 angstrom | 18.4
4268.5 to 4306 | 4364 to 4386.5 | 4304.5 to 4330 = 1.4 angstrom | 18.8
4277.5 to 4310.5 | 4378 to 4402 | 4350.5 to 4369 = -1.2 angstrom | 18.8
